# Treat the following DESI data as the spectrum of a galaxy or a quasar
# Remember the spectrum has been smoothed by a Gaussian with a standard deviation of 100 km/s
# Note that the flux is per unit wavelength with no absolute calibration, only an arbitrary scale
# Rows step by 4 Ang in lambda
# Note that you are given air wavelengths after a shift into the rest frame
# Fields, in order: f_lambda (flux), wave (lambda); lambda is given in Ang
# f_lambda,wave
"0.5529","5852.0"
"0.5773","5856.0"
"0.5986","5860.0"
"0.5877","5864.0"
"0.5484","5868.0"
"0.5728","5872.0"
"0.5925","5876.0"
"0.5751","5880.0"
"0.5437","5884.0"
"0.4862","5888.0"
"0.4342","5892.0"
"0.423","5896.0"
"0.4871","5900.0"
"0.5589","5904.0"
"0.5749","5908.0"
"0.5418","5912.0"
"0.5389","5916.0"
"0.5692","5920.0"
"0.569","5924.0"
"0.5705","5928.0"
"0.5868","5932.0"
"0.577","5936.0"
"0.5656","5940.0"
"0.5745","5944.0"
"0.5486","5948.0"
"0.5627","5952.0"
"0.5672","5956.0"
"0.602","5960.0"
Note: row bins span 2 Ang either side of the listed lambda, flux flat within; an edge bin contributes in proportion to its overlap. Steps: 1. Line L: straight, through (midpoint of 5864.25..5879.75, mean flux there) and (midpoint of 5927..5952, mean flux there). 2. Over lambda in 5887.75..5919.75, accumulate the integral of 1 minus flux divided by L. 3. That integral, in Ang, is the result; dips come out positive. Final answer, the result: 3.45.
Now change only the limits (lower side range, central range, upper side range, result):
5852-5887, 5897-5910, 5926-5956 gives 0.9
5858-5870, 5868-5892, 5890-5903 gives -1.1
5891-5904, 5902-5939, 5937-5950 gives -3.6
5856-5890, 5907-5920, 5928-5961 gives 0.4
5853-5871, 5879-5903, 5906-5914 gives 3.2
